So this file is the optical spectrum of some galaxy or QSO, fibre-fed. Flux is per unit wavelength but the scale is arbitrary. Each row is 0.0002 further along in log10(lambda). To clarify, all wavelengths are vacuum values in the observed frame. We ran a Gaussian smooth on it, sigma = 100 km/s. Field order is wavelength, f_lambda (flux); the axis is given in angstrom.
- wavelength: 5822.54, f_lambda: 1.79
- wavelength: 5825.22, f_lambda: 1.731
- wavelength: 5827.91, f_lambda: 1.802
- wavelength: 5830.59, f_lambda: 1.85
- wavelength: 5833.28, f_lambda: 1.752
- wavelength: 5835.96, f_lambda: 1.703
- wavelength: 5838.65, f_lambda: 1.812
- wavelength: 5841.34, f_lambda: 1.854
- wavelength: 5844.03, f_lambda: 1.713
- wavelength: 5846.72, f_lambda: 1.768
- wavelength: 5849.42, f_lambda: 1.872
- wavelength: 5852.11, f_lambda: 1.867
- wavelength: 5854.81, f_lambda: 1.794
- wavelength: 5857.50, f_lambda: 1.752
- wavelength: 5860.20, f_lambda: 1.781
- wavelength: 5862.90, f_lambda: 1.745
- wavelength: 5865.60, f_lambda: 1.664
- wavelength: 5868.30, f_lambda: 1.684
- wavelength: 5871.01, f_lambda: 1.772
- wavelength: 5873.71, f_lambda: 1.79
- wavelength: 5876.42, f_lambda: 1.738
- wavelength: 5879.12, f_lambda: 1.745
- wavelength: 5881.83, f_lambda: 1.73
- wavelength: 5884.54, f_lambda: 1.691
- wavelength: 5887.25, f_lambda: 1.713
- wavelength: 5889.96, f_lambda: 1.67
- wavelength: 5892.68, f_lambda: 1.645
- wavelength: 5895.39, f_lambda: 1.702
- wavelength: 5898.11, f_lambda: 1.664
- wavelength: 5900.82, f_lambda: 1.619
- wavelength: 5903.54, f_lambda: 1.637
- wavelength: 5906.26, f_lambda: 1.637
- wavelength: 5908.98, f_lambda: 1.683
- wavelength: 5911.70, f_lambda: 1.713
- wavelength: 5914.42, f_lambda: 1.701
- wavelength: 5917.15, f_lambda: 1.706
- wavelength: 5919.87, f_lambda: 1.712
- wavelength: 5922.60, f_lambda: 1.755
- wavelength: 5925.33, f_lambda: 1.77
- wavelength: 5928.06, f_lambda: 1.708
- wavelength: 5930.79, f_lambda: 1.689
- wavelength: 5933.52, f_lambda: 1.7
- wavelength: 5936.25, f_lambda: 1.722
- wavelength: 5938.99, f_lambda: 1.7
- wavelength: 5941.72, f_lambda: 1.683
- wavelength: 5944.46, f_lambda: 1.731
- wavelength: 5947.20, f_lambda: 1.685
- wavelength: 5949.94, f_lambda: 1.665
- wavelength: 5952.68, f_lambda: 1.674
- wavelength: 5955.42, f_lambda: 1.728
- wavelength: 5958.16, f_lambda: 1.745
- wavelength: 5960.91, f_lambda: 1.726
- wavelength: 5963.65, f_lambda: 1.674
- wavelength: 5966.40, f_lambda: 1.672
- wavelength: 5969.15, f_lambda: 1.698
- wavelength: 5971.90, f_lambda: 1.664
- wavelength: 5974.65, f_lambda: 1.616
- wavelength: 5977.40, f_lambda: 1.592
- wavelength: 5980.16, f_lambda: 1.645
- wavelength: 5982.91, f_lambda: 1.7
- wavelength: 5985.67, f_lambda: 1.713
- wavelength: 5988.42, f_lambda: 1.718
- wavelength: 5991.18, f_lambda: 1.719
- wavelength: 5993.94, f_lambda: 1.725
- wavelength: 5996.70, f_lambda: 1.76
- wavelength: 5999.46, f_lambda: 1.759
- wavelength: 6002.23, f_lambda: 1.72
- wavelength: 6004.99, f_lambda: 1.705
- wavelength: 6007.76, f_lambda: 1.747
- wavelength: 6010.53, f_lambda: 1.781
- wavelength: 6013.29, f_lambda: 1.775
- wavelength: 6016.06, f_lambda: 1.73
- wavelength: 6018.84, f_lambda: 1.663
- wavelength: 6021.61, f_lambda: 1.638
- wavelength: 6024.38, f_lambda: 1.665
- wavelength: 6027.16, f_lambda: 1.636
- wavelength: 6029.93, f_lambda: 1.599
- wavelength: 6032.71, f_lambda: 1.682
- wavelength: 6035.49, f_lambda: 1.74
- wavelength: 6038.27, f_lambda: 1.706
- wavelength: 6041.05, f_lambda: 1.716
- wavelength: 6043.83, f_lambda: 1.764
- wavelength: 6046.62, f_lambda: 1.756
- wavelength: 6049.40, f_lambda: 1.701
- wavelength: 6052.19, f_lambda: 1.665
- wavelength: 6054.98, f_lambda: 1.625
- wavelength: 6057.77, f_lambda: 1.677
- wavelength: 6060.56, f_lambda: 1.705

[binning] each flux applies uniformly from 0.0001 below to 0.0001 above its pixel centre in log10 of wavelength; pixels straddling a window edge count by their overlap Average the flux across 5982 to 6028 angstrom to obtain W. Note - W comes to 1.72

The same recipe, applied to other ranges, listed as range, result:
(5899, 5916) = 1.67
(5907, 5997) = 1.7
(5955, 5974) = 1.7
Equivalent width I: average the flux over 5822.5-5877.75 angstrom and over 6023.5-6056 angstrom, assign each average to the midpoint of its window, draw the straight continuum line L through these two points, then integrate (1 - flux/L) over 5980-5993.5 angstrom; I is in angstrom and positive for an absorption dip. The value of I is 0.1 angstrom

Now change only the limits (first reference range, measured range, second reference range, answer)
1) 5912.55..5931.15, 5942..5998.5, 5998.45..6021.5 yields 1.07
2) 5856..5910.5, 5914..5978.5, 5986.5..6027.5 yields 0.53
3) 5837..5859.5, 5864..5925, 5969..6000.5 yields 2.23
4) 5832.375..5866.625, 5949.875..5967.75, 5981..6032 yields 0.29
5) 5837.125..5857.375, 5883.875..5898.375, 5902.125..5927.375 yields 0.47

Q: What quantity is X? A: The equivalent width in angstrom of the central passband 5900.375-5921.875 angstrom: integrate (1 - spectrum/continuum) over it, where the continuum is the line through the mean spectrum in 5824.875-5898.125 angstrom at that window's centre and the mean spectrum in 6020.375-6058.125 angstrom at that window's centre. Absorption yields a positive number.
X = 0.6 angstrom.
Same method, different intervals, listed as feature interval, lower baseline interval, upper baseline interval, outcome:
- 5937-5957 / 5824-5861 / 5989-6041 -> 0.5 angstrom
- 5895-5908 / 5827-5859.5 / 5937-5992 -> 0.7 angstrom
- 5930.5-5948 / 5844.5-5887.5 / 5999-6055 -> 0.3 angstrom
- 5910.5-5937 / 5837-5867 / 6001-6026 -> 0.5 angstrom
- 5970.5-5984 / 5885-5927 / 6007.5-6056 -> 0.4 angstrom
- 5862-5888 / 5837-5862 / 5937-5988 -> 0.7 angstrom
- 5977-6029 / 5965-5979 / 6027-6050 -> -1.0 angstrom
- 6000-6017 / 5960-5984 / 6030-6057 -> -0.6 angstrom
